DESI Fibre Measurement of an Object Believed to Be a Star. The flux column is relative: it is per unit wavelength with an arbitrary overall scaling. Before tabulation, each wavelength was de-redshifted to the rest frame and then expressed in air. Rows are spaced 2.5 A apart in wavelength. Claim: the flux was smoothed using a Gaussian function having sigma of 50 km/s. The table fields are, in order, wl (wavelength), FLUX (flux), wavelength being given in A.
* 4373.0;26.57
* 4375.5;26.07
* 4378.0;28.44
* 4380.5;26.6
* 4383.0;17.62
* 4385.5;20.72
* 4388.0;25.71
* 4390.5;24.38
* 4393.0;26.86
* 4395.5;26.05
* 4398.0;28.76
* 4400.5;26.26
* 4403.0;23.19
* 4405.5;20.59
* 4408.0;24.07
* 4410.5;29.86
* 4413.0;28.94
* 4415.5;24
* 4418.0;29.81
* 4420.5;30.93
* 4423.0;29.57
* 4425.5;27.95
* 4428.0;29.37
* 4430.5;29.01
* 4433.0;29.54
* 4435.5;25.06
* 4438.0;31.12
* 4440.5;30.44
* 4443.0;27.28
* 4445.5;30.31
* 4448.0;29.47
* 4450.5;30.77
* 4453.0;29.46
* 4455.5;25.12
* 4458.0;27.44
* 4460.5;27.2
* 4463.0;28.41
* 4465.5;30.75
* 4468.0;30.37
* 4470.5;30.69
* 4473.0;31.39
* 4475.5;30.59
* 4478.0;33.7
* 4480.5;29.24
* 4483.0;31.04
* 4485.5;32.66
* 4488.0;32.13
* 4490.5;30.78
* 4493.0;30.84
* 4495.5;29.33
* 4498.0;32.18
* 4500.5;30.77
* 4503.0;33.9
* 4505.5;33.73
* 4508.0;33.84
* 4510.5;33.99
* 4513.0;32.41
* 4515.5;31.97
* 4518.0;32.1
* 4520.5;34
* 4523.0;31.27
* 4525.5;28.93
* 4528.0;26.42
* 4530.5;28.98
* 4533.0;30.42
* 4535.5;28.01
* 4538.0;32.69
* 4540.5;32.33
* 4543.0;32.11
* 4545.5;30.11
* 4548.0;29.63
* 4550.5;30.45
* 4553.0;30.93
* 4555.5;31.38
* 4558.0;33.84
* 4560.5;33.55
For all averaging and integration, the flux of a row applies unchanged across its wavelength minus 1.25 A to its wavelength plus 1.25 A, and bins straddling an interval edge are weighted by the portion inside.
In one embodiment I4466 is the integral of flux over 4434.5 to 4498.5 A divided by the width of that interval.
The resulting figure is 29.9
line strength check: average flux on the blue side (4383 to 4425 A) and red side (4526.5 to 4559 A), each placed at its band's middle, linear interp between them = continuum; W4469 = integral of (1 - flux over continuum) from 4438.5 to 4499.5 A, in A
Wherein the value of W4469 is -4.2 A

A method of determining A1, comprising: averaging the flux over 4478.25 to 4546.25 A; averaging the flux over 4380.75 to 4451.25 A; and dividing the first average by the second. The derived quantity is 1.16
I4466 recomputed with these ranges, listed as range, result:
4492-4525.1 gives 32.3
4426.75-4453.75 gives 29.3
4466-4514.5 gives 31.8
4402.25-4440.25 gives 27.7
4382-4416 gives 24.9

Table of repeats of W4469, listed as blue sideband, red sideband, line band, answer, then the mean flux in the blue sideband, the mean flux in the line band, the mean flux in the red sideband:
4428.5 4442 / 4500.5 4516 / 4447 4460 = 0.7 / 29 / 28.4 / 33.2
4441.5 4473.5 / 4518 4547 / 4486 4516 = -2.2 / 29.1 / 32.2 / 30.5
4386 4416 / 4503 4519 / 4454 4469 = 0.8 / 25.6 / 28.2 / 33.1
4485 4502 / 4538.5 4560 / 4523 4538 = 1.1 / 31.2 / 29.1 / 31.5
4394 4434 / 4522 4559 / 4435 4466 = -0.5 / 27.4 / 28.7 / 30.5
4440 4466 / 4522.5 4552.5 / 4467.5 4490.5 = -1.7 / 28.7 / 31.3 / 30.1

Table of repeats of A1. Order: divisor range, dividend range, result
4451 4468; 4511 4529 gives 1.10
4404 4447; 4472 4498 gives 1.11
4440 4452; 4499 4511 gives 1.12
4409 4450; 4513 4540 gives 1.06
